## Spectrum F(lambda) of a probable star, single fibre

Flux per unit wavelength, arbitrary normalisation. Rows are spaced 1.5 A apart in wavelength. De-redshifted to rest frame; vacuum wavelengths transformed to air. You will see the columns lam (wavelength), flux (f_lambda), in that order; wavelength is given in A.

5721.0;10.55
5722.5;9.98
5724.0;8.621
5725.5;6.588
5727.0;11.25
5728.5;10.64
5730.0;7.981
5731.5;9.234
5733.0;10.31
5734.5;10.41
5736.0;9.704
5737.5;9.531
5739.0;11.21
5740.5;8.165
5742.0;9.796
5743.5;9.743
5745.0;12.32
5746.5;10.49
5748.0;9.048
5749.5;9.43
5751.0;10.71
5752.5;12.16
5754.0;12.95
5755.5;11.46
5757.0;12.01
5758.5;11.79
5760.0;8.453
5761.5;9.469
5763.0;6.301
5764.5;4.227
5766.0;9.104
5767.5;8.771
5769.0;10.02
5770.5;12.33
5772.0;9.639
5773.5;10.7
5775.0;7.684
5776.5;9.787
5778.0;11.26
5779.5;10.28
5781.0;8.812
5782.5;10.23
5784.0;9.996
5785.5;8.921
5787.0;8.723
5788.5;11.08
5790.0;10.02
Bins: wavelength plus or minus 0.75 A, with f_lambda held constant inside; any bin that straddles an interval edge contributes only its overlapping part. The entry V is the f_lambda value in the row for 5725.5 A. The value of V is 6.588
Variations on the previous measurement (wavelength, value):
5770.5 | 12.33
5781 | 8.812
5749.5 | 9.43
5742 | 9.796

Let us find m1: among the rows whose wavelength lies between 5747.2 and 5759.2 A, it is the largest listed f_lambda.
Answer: 12.95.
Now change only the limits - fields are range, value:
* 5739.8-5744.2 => 9.796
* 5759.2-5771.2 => 12.33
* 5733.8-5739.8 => 11.21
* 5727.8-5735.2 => 10.64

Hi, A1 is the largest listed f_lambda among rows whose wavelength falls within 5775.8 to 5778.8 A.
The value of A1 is 11.26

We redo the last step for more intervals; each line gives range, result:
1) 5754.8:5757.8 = 12.01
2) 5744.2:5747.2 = 12.32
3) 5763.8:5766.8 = 9.104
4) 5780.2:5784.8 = 10.23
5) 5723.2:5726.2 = 8.621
